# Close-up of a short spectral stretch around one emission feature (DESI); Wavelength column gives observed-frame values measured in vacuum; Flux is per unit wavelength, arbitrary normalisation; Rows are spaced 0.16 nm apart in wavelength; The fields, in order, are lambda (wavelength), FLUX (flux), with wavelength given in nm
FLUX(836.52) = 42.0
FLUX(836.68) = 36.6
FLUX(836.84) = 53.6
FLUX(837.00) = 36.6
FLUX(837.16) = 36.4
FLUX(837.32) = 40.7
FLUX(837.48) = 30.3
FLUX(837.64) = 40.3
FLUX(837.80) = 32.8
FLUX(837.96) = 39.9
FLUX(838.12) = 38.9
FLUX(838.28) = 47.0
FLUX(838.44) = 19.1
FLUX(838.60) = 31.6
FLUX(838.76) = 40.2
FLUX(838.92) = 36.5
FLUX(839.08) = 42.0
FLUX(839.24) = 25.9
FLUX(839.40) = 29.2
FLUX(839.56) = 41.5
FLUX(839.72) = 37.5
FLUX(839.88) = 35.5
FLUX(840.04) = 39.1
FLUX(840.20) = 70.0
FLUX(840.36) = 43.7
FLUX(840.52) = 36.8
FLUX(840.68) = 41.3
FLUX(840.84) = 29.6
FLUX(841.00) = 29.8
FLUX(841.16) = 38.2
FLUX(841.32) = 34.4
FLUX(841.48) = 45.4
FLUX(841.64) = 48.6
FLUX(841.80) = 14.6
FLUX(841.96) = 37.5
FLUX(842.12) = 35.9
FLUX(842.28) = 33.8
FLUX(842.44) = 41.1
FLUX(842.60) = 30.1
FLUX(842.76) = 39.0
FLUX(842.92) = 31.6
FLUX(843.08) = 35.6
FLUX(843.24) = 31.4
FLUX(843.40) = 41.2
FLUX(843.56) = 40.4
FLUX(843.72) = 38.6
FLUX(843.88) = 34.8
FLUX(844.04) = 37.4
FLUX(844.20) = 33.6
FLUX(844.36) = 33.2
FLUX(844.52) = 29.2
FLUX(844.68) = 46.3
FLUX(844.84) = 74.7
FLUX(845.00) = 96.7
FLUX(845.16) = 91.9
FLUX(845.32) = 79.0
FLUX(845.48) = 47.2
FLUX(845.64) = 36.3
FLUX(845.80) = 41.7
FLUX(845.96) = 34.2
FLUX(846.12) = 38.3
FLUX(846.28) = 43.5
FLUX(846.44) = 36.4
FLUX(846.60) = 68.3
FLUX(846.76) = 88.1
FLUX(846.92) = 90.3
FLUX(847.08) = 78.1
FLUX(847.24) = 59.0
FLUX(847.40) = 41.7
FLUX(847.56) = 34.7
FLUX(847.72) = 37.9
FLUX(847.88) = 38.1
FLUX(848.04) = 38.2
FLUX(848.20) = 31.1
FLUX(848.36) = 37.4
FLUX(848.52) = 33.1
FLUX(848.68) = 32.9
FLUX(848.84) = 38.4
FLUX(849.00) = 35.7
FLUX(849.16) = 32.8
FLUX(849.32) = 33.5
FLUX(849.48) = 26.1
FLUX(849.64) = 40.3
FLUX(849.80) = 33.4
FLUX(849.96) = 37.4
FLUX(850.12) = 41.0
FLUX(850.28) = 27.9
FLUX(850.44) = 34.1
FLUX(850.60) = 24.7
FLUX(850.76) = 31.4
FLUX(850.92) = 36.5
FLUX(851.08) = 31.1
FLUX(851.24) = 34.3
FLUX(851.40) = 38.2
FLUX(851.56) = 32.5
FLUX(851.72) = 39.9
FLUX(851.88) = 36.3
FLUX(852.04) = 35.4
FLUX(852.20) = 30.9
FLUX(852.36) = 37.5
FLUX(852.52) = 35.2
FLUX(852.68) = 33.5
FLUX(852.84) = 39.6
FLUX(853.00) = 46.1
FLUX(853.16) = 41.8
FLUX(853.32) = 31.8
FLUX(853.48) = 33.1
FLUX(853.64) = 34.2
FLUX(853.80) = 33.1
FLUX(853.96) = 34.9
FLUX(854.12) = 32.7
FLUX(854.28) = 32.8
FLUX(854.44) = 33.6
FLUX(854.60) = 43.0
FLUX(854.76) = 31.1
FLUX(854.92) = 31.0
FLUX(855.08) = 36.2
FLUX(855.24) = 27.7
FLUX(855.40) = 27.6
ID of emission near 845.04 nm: [S II] 6716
